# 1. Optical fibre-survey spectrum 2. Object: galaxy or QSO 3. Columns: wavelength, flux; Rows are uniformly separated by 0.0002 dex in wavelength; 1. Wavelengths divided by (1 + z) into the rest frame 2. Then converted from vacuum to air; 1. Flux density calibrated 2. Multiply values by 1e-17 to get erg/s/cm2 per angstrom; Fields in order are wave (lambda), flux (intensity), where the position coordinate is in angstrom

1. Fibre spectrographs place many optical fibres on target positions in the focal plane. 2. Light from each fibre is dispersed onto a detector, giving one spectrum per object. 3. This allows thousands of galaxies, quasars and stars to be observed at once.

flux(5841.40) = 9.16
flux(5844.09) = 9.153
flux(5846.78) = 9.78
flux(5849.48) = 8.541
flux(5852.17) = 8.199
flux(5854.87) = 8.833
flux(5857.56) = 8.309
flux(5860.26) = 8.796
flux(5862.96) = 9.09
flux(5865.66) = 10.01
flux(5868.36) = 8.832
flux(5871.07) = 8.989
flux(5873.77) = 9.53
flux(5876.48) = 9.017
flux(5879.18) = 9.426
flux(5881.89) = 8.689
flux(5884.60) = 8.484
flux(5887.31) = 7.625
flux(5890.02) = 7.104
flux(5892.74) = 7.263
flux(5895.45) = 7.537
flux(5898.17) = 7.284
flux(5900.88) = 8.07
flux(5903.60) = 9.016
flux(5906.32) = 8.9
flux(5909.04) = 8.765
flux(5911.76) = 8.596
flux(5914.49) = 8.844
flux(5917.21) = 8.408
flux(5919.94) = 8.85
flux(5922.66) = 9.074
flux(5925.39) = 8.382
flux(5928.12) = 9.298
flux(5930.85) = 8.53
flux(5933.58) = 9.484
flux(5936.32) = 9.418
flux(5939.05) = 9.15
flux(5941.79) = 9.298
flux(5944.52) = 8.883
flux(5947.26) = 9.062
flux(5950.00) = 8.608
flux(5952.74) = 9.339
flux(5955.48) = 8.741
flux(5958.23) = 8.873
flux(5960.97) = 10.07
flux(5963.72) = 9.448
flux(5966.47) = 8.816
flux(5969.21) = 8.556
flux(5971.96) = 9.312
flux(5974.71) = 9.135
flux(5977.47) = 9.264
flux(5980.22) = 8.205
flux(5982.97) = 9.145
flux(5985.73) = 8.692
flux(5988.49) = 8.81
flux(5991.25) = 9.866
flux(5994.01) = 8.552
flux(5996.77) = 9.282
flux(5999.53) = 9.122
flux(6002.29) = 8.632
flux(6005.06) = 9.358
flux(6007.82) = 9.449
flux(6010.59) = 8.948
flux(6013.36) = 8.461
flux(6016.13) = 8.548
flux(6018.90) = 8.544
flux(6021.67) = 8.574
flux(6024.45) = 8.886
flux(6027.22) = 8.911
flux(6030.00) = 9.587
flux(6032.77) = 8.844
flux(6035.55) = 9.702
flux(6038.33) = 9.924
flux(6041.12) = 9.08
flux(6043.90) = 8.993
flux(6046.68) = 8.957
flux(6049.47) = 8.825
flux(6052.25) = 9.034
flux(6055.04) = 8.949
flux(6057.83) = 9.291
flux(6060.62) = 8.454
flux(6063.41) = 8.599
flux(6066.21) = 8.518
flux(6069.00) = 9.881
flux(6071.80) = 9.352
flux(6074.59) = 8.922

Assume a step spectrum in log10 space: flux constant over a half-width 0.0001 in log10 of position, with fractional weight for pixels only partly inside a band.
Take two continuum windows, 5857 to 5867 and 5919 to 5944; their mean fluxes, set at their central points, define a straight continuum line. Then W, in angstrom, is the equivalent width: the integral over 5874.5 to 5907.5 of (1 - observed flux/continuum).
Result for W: 3.1 angstrom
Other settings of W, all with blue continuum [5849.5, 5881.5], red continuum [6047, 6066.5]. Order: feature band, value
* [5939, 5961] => -0.3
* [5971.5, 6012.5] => -0.7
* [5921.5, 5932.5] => 0.1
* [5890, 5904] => 2.0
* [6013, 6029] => 0.3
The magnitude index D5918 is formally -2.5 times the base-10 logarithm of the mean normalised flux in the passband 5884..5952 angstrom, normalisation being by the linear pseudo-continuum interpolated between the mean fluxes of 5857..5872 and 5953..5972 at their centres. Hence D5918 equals 0.063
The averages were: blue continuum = 9.04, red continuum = 9.12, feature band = 8.57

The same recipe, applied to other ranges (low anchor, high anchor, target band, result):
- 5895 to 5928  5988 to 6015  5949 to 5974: -0.03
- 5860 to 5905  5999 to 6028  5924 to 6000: -0.04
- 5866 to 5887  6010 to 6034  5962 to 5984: -0.02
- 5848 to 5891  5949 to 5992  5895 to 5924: 0.04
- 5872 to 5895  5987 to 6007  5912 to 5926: -0.02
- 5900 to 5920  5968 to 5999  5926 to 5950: -0.03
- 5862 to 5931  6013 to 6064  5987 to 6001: -0.03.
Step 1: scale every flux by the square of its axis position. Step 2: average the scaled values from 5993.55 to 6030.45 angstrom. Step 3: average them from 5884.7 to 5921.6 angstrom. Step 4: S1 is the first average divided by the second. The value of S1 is 1.1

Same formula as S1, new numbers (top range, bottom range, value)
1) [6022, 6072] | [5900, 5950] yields 1.06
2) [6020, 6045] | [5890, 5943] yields 1.11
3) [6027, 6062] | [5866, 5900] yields 1.15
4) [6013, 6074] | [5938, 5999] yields 1.02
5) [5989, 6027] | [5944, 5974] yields 1.00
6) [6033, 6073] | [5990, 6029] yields 1.03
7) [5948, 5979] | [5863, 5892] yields 1.07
